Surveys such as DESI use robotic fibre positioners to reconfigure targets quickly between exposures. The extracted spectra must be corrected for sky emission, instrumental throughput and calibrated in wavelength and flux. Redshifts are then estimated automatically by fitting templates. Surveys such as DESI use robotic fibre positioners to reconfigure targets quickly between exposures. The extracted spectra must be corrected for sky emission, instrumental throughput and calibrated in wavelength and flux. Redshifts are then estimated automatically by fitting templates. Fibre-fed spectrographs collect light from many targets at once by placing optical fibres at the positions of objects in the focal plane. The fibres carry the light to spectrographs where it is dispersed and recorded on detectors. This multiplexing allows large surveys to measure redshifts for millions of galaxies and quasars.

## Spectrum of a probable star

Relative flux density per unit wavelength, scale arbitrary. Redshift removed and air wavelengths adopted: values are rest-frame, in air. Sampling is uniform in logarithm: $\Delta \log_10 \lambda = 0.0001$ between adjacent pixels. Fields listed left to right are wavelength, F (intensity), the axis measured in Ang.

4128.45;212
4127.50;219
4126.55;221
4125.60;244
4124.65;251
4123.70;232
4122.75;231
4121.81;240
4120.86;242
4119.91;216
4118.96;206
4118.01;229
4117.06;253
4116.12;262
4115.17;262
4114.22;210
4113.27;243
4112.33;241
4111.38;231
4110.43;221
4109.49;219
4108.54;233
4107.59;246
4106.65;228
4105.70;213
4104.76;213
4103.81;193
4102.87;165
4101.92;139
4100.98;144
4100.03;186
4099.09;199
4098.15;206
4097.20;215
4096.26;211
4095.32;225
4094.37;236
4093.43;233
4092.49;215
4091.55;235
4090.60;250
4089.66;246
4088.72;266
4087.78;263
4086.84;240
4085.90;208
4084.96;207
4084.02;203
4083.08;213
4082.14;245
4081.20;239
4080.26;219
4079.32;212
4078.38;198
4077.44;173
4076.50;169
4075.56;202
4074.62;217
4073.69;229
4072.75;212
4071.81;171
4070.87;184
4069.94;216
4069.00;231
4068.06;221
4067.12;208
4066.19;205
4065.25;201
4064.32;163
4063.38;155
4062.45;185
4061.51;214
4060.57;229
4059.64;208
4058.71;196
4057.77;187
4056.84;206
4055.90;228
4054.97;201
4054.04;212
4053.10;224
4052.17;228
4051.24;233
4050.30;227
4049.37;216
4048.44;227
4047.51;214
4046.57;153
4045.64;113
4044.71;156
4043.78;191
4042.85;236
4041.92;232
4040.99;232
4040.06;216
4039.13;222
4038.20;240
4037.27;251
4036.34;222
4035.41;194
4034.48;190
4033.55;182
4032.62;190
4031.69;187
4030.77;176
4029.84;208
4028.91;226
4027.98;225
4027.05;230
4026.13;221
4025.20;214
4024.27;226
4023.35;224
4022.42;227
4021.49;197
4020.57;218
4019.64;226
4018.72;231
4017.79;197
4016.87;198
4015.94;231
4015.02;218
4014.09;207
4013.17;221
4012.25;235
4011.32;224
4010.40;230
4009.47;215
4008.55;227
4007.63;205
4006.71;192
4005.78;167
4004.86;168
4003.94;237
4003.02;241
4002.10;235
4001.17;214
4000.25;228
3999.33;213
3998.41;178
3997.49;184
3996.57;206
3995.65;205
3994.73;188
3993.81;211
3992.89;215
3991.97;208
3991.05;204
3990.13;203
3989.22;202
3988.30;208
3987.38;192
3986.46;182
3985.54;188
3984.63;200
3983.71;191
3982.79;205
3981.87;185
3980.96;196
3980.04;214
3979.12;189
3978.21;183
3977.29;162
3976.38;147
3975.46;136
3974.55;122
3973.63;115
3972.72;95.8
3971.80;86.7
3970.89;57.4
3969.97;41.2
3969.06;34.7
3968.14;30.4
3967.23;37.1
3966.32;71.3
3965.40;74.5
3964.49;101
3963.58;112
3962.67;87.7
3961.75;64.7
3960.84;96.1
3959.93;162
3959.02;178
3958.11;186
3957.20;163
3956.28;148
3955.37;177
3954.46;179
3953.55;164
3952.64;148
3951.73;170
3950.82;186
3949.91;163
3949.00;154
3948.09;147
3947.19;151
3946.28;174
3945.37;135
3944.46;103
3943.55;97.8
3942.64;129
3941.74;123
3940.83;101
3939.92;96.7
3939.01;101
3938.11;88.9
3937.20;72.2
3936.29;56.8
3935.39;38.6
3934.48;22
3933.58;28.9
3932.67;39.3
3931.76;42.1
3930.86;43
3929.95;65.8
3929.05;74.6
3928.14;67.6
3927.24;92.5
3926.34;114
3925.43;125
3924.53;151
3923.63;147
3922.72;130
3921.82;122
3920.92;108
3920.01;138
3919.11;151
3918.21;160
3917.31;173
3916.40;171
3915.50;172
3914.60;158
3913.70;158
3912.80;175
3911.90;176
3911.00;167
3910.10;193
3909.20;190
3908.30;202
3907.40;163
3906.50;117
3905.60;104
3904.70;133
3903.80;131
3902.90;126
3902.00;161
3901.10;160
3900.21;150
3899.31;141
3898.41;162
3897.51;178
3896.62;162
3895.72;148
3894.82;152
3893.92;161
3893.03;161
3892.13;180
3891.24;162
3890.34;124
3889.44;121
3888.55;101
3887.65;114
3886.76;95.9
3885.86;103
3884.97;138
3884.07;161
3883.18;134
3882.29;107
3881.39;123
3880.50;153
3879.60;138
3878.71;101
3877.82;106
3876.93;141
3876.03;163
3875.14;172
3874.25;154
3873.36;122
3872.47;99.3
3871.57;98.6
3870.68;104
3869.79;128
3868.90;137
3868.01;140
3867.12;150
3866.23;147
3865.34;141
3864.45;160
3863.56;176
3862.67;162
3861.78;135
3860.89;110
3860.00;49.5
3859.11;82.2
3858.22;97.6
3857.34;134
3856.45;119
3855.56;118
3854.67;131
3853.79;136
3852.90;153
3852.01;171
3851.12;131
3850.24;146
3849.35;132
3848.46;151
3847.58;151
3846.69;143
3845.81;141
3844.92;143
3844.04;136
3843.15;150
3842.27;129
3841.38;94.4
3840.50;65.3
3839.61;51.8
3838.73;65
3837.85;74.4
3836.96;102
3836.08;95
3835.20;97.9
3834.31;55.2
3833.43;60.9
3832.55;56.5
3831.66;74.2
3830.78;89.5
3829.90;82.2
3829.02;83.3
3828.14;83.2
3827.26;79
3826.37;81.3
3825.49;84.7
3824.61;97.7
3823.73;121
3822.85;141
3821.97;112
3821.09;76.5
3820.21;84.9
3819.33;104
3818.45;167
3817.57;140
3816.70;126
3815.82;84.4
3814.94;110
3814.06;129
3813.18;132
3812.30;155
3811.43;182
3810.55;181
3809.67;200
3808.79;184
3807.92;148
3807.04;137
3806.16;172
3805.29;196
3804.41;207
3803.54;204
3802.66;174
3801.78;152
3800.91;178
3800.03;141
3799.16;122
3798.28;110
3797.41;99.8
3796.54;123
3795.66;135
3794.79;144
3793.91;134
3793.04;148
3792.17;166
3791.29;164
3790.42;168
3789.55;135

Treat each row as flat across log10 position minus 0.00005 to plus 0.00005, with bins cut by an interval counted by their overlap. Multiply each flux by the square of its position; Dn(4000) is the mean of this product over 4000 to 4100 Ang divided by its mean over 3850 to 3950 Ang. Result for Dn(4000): 1.8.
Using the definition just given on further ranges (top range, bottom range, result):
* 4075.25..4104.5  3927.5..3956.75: 2.09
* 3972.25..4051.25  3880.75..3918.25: 1.43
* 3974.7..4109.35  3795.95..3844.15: 1.95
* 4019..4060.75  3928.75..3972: 2.10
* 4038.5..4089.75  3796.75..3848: 1.95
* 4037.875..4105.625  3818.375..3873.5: 2.07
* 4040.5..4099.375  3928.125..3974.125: 2.15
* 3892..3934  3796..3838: 1.17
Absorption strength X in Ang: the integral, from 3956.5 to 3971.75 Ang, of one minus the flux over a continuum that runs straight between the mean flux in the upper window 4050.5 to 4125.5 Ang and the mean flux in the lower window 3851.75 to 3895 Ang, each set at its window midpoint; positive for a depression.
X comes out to 6.6 Ang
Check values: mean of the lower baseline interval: 132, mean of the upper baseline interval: 216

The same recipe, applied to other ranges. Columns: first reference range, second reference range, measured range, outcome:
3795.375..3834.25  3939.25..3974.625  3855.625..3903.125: -4.5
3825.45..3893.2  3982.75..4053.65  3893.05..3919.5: -2.3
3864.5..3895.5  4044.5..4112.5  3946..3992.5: 5.9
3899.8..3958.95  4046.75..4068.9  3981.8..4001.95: -4.0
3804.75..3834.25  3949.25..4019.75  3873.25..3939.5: 7.6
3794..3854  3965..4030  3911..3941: 9.5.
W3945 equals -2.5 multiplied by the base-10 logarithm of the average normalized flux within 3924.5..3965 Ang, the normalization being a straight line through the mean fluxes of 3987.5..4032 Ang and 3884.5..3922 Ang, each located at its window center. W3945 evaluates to 0.47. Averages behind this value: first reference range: 149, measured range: 113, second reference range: 211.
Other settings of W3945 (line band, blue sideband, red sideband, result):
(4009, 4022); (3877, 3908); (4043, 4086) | -0.18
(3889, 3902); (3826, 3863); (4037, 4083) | -0.18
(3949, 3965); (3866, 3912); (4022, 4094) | 0.16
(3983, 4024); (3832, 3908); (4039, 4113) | -0.15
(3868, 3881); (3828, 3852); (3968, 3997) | -0.10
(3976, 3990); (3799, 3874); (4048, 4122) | -0.07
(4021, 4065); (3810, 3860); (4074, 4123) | -0.06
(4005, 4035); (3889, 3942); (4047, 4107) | -0.17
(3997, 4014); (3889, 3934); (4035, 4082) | -0.17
